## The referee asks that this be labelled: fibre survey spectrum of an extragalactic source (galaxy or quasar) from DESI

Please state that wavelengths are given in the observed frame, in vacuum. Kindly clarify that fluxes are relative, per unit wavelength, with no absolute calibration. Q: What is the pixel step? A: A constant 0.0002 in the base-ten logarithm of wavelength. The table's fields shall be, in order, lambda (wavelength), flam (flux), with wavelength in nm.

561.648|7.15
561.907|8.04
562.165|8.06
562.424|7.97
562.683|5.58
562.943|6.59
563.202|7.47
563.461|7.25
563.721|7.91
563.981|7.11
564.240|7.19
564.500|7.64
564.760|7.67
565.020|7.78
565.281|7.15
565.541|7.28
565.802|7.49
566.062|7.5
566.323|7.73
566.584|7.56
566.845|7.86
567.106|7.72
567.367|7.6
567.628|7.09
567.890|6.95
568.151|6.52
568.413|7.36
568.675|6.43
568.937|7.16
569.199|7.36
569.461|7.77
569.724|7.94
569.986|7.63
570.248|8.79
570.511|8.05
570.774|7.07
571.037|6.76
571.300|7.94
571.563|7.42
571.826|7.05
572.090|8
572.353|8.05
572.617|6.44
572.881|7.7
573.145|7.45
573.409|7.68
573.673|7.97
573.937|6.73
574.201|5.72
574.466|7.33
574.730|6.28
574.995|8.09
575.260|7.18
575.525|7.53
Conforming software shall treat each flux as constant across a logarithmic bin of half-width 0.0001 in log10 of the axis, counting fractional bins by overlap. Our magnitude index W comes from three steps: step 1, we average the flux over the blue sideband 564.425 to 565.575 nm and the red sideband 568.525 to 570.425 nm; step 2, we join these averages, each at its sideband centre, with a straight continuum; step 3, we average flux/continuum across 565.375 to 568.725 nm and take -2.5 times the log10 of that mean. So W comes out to 0.03 mag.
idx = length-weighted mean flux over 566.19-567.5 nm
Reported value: 7.69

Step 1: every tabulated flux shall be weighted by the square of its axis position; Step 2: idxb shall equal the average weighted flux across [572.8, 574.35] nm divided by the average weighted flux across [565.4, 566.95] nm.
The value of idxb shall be 1.0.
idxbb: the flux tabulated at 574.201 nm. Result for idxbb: 5.72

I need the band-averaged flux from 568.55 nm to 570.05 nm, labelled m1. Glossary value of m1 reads 7.37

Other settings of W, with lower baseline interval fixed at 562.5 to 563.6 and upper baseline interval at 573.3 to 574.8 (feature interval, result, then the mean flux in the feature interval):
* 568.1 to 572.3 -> -0.09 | 7.48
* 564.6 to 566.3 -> -0.10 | 7.5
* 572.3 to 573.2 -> -0.06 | 7.34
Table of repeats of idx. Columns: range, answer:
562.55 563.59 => 6.73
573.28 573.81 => 7.82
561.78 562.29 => 8.06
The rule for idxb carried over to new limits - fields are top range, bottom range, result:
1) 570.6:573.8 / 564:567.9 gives 1.02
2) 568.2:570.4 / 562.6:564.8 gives 1.07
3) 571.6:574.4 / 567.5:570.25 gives 1.01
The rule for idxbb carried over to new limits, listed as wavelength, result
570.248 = 8.79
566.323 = 7.73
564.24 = 7.19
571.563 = 7.42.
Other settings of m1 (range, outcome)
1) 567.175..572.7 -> 7.41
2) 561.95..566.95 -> 7.42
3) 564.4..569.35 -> 7.36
